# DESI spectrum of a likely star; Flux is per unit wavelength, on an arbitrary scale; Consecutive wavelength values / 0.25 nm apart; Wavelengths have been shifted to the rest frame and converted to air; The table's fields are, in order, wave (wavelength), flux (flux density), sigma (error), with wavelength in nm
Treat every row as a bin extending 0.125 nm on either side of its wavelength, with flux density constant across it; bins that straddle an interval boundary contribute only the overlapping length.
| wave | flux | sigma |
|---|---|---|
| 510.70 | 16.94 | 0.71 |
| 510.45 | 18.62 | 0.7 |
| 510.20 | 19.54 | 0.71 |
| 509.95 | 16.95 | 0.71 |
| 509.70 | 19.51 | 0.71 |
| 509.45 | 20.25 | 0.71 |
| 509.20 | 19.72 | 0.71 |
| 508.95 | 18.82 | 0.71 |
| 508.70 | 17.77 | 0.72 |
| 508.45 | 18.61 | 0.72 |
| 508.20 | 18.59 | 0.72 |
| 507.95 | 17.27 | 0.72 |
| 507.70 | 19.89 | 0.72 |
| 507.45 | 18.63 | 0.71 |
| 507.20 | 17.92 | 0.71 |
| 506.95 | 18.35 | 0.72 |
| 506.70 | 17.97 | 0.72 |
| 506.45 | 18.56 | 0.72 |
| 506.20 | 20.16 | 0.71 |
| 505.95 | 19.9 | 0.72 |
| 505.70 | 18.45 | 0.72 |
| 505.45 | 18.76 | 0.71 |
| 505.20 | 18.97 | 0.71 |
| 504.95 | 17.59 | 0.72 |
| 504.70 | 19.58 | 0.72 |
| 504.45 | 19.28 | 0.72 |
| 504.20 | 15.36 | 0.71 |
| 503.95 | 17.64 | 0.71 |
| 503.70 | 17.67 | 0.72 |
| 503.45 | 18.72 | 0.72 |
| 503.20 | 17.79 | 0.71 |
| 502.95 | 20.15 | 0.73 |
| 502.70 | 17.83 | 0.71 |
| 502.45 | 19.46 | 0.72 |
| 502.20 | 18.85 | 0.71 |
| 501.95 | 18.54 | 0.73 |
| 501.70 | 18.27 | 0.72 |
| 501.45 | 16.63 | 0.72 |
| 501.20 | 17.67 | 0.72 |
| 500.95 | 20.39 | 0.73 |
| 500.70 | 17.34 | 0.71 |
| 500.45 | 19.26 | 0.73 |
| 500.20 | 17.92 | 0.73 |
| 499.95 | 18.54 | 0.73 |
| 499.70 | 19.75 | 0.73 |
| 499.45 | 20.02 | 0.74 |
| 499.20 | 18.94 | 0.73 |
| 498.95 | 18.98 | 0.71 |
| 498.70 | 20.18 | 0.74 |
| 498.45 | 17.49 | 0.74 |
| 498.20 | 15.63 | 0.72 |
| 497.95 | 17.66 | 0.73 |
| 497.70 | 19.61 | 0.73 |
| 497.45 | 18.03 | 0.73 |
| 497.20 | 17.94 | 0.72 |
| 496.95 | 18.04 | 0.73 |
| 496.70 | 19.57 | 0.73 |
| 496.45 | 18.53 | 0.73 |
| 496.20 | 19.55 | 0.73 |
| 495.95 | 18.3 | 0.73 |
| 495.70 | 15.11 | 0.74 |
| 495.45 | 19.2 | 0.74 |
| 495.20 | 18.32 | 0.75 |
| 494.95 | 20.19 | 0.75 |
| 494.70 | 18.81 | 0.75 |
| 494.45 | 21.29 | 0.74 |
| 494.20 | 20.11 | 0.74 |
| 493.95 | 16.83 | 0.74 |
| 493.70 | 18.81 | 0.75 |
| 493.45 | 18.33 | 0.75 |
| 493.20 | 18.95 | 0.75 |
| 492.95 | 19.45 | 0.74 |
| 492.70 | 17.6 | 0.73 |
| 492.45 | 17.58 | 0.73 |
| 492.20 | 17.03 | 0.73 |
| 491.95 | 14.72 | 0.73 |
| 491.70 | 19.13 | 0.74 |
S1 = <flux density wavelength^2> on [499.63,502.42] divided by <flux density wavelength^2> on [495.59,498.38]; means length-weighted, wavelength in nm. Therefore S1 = 1.0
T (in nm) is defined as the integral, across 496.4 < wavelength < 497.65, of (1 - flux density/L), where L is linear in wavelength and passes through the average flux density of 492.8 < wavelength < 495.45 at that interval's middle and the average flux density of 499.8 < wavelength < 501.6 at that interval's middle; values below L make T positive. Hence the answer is 0.017 nm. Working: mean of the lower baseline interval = 19.1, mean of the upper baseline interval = 18.3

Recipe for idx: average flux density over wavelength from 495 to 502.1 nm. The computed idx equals 18.4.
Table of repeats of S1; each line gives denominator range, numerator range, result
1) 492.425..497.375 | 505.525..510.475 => 1.06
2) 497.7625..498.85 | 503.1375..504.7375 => 1.03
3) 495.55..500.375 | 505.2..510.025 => 1.06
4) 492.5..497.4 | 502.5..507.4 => 1.03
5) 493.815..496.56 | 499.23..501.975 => 1.01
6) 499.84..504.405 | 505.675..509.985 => 1.05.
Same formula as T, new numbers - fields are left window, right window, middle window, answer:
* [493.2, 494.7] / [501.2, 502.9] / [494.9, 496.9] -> 0.04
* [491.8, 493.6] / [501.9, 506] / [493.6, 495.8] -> -0.12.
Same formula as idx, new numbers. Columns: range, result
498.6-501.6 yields 18.8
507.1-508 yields 18.5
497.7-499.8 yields 18.6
